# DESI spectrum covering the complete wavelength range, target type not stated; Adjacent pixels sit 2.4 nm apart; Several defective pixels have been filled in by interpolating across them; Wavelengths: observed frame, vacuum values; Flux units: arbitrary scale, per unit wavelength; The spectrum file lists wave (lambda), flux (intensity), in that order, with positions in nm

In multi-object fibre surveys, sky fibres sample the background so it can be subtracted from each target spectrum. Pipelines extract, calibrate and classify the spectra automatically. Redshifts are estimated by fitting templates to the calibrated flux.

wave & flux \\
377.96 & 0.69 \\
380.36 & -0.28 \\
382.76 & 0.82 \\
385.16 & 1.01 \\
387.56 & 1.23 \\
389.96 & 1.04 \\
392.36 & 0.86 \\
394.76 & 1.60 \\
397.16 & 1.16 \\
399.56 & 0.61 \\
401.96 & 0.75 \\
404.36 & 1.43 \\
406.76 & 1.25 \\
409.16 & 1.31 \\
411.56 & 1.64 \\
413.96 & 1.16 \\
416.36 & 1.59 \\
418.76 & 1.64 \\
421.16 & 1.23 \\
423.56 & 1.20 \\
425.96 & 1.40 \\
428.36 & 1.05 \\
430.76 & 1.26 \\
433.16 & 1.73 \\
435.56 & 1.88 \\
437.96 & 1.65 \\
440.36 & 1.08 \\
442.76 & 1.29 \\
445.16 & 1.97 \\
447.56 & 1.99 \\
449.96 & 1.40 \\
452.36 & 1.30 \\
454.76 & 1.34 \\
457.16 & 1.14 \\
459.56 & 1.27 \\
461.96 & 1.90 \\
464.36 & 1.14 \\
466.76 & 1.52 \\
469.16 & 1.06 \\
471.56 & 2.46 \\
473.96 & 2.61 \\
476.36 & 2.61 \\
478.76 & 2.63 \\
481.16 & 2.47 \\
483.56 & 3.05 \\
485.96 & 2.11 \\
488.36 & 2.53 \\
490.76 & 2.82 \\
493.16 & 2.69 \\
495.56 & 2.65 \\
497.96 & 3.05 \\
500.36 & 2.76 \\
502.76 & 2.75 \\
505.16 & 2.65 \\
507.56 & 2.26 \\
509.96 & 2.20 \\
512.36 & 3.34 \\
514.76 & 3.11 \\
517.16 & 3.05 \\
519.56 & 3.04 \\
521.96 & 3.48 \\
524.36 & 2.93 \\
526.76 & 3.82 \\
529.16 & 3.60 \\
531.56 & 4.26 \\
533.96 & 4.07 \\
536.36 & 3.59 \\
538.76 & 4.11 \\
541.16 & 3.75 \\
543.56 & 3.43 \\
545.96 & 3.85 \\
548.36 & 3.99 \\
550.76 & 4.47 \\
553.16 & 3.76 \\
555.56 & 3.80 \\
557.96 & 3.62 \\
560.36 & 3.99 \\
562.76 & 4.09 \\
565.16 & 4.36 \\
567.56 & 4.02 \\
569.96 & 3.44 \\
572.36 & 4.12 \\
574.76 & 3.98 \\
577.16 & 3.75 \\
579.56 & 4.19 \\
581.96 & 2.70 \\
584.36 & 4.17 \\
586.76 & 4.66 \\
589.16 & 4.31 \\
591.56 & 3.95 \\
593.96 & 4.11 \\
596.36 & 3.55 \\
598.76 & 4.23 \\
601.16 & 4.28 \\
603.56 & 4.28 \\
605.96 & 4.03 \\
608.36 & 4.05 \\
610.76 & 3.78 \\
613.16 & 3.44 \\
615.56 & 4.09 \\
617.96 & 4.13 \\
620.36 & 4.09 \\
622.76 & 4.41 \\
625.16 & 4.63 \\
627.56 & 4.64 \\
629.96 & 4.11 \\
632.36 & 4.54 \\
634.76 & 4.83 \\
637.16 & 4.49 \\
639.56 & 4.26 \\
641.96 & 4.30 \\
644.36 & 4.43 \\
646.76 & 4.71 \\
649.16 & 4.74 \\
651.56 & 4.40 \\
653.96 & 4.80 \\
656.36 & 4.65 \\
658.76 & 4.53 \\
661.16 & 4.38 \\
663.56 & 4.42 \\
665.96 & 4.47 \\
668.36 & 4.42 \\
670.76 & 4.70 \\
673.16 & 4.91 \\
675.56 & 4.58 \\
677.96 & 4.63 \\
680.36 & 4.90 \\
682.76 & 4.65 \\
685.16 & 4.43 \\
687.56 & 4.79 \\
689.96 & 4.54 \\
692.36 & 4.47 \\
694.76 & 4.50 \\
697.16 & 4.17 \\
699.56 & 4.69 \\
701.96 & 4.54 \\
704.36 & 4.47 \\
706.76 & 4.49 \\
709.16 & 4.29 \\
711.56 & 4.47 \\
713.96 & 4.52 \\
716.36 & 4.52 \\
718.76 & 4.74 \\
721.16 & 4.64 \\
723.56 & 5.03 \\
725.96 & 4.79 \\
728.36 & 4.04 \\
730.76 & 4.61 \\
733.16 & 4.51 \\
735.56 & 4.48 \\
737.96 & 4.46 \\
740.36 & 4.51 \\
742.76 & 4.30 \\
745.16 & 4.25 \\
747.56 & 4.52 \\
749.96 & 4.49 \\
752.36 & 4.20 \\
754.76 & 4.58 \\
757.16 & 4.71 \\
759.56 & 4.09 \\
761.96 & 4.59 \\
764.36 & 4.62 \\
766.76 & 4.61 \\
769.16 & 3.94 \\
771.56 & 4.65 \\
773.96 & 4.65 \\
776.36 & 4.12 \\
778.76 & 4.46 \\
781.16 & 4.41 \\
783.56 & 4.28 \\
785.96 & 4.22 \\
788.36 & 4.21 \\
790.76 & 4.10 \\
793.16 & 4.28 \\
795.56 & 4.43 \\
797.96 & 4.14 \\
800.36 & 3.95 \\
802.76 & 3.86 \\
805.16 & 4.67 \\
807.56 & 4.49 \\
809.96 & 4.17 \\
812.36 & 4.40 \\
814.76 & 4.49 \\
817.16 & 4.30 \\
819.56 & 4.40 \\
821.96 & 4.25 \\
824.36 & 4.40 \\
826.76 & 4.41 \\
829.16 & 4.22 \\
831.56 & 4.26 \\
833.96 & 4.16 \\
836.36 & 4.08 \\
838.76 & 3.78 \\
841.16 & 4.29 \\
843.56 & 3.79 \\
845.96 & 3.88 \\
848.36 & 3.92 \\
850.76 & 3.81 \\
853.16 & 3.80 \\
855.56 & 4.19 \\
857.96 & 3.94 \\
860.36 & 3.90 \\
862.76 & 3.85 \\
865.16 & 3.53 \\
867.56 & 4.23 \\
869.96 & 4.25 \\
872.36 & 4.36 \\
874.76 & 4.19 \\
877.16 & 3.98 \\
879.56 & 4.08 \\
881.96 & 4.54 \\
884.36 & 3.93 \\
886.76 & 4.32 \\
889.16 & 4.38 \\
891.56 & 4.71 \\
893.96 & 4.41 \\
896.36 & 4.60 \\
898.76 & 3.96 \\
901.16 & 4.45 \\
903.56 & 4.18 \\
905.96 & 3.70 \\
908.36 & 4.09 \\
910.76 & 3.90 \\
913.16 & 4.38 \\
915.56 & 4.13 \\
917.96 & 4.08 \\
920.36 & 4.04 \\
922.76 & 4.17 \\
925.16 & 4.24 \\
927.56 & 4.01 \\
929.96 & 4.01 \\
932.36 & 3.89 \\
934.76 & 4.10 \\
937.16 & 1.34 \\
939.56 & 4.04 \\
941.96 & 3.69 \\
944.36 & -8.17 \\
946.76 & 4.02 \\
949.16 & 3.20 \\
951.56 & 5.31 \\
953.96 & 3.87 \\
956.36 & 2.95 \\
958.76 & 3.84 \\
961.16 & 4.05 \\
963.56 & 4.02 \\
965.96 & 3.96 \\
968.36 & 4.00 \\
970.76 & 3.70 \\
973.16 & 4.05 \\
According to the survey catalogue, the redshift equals 0.183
